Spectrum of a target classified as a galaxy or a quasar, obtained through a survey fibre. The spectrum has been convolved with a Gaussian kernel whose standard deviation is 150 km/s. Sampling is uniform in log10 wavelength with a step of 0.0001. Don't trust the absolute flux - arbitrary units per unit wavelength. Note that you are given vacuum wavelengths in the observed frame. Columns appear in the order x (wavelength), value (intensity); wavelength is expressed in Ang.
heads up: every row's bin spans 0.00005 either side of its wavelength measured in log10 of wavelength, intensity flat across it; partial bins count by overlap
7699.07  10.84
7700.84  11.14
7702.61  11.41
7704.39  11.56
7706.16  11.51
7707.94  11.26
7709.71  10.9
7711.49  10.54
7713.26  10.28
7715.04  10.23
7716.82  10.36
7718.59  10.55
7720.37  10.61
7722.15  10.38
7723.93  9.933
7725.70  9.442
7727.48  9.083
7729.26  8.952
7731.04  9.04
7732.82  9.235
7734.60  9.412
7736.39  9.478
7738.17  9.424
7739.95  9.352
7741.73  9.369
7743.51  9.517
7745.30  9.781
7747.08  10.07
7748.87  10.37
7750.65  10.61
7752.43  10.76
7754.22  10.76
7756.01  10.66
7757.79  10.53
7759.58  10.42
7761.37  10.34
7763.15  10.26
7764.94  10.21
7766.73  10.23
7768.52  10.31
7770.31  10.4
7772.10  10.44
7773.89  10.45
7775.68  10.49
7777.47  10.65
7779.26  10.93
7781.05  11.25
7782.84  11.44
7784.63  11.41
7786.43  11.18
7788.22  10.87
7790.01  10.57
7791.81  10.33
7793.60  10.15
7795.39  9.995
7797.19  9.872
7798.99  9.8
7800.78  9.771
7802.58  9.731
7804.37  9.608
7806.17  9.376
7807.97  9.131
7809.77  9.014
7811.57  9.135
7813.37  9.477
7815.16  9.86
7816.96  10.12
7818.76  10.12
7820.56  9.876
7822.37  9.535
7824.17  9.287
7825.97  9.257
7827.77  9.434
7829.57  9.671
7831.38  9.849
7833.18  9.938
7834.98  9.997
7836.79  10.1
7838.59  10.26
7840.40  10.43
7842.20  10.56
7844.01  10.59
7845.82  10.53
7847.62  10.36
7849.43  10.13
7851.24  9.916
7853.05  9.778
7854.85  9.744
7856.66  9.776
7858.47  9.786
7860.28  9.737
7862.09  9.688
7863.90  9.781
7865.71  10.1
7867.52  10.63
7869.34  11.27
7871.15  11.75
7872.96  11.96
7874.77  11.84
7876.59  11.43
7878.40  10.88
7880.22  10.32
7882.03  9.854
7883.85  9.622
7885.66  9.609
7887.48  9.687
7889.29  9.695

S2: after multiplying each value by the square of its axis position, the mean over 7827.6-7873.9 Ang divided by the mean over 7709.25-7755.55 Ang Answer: 1.06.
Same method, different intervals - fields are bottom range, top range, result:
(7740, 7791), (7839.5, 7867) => 0.98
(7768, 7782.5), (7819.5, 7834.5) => 0.91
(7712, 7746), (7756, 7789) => 1.11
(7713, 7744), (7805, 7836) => 1.01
